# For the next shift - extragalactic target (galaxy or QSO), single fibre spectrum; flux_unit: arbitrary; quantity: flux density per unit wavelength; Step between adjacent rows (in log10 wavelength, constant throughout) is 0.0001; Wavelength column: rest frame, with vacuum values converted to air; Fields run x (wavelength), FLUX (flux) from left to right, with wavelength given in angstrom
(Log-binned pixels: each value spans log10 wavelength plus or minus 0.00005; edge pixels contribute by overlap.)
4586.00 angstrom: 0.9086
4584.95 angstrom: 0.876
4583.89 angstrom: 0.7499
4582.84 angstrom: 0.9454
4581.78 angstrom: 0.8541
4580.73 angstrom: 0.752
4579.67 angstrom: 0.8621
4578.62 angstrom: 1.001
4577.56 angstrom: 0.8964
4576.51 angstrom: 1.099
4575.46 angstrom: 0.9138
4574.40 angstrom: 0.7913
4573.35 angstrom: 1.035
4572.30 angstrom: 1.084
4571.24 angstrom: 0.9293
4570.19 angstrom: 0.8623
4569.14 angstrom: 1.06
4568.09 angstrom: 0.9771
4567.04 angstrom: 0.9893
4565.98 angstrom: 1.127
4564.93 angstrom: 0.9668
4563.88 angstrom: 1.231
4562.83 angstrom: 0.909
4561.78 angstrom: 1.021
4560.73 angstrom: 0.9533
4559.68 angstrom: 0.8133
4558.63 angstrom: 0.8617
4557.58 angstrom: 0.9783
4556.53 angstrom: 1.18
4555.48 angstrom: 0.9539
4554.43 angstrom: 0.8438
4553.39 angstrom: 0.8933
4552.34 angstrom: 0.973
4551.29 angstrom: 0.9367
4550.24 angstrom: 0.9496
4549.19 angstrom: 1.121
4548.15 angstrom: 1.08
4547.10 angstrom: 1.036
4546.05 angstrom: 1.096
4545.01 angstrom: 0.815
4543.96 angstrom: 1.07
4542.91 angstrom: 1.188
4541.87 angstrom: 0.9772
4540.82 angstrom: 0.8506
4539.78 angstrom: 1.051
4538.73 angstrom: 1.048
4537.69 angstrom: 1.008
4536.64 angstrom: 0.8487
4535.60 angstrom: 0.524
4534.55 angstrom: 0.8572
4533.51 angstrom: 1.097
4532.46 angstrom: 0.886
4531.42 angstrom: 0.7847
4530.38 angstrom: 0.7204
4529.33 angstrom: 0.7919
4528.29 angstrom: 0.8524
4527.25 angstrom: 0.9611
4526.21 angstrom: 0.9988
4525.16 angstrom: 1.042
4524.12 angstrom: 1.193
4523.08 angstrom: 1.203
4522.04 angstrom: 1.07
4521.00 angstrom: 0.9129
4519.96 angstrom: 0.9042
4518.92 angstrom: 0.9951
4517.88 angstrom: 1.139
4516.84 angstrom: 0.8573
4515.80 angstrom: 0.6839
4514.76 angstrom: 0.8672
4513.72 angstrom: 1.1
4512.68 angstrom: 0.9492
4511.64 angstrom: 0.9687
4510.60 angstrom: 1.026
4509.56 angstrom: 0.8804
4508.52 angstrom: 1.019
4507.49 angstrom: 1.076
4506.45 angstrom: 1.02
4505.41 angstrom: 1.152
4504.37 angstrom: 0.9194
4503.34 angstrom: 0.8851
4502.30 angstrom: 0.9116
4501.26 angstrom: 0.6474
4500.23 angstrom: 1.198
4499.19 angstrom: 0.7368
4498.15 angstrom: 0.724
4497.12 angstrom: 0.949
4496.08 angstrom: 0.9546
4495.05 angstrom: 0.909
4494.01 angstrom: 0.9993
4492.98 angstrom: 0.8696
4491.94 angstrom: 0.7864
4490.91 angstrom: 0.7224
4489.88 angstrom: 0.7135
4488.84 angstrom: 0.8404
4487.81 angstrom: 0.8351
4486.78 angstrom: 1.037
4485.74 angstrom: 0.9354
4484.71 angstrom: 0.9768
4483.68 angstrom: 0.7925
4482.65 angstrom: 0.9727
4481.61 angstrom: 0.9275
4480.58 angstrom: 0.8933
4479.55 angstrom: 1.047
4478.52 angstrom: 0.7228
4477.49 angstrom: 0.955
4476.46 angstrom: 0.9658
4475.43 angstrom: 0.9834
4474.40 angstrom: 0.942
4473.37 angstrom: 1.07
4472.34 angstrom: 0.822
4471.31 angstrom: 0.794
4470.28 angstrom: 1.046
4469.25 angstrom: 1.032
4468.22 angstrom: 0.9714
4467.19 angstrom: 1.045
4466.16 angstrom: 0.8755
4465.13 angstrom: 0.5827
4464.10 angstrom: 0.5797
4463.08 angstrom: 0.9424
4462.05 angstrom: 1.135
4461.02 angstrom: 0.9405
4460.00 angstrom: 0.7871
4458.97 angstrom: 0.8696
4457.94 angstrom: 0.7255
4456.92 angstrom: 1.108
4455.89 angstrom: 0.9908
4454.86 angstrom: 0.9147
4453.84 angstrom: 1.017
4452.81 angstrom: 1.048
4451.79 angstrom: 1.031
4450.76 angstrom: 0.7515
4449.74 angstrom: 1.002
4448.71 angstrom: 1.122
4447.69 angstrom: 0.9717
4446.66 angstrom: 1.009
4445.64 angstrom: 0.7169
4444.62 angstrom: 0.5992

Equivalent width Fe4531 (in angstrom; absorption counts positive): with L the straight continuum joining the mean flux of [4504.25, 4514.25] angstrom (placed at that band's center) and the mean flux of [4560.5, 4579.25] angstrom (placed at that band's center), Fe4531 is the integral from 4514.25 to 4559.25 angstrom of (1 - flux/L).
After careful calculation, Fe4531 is 2.2 angstrom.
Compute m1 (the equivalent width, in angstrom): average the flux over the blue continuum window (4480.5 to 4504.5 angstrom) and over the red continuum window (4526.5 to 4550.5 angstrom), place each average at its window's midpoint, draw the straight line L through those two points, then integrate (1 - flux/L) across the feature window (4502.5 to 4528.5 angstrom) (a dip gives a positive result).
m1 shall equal -2.2 angstrom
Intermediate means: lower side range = 0.88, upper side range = 0.94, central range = 0.988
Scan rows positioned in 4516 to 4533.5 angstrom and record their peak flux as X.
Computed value 1.203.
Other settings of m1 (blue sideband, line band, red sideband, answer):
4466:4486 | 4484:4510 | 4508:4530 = 1.3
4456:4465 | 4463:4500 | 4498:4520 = 0.7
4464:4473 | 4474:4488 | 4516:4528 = -0.3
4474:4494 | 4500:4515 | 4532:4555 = -0.8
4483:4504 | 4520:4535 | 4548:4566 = -0.4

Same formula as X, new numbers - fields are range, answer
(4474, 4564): 1.231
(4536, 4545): 1.188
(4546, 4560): 1.18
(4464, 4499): 1.07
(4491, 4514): 1.198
